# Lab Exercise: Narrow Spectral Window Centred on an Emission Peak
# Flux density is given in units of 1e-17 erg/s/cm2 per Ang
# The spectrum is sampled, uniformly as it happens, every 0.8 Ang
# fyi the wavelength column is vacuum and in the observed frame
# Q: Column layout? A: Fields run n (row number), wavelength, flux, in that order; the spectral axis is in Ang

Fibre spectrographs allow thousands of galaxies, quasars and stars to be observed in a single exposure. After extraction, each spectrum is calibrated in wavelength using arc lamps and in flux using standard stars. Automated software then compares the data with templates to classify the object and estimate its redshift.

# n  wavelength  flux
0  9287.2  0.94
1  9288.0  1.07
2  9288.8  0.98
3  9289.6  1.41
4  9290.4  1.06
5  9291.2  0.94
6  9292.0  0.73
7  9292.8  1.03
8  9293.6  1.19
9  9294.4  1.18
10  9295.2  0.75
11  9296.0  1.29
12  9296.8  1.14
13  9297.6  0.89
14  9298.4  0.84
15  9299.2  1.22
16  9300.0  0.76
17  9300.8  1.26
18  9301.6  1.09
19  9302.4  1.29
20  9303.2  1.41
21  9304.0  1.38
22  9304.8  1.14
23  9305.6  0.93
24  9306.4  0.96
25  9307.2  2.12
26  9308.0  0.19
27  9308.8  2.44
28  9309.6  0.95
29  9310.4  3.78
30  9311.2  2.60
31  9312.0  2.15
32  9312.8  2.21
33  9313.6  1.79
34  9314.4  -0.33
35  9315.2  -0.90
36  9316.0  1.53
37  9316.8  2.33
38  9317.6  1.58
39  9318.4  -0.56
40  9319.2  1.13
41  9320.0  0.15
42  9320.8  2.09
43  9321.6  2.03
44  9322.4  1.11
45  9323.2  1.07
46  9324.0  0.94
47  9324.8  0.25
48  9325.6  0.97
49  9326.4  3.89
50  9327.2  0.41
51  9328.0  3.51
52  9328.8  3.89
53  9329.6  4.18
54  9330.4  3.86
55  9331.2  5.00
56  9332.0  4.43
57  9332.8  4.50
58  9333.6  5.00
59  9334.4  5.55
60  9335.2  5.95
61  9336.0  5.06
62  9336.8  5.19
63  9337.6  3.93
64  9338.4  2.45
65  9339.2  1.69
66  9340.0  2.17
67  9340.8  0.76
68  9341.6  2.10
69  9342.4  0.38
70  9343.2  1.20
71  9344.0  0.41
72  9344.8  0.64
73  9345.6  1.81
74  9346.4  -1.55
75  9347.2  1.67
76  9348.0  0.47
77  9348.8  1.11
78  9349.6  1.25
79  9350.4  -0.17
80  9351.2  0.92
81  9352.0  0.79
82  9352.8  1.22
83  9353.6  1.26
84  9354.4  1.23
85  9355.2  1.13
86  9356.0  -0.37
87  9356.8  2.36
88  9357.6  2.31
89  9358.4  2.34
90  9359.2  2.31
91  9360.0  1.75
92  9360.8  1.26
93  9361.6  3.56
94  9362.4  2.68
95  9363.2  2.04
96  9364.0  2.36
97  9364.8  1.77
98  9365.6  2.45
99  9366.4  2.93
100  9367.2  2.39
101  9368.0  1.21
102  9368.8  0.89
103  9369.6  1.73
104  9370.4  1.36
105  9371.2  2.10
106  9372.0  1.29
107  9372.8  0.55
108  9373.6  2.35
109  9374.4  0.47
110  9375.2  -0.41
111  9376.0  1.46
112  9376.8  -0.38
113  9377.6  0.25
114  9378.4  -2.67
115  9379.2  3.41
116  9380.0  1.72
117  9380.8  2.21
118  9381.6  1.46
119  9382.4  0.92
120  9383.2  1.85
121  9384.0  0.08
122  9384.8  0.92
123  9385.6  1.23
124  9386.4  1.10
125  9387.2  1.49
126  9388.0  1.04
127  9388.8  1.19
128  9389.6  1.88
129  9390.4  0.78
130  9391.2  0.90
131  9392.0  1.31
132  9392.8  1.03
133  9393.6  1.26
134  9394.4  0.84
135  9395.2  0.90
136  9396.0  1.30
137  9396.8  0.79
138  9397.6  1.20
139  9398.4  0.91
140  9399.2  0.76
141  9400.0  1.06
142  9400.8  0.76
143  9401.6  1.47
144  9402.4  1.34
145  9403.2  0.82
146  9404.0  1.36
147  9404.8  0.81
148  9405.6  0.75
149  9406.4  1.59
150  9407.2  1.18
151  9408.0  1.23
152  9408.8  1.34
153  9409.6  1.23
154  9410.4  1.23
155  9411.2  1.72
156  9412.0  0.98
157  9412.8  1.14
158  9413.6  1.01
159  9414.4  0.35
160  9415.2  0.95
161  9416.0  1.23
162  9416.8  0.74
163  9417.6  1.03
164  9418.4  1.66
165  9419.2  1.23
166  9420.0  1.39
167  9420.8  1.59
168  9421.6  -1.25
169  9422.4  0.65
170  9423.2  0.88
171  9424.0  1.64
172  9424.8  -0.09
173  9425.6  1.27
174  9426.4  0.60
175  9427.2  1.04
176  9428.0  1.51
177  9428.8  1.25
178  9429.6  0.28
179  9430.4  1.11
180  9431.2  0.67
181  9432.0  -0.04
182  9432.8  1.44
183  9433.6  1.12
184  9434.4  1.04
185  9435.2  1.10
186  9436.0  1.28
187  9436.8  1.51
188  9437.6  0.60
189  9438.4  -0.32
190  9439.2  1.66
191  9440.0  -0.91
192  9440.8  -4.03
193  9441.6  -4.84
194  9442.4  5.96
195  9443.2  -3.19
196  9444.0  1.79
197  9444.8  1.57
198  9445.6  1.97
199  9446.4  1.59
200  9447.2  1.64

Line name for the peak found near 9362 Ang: [N II] 6583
